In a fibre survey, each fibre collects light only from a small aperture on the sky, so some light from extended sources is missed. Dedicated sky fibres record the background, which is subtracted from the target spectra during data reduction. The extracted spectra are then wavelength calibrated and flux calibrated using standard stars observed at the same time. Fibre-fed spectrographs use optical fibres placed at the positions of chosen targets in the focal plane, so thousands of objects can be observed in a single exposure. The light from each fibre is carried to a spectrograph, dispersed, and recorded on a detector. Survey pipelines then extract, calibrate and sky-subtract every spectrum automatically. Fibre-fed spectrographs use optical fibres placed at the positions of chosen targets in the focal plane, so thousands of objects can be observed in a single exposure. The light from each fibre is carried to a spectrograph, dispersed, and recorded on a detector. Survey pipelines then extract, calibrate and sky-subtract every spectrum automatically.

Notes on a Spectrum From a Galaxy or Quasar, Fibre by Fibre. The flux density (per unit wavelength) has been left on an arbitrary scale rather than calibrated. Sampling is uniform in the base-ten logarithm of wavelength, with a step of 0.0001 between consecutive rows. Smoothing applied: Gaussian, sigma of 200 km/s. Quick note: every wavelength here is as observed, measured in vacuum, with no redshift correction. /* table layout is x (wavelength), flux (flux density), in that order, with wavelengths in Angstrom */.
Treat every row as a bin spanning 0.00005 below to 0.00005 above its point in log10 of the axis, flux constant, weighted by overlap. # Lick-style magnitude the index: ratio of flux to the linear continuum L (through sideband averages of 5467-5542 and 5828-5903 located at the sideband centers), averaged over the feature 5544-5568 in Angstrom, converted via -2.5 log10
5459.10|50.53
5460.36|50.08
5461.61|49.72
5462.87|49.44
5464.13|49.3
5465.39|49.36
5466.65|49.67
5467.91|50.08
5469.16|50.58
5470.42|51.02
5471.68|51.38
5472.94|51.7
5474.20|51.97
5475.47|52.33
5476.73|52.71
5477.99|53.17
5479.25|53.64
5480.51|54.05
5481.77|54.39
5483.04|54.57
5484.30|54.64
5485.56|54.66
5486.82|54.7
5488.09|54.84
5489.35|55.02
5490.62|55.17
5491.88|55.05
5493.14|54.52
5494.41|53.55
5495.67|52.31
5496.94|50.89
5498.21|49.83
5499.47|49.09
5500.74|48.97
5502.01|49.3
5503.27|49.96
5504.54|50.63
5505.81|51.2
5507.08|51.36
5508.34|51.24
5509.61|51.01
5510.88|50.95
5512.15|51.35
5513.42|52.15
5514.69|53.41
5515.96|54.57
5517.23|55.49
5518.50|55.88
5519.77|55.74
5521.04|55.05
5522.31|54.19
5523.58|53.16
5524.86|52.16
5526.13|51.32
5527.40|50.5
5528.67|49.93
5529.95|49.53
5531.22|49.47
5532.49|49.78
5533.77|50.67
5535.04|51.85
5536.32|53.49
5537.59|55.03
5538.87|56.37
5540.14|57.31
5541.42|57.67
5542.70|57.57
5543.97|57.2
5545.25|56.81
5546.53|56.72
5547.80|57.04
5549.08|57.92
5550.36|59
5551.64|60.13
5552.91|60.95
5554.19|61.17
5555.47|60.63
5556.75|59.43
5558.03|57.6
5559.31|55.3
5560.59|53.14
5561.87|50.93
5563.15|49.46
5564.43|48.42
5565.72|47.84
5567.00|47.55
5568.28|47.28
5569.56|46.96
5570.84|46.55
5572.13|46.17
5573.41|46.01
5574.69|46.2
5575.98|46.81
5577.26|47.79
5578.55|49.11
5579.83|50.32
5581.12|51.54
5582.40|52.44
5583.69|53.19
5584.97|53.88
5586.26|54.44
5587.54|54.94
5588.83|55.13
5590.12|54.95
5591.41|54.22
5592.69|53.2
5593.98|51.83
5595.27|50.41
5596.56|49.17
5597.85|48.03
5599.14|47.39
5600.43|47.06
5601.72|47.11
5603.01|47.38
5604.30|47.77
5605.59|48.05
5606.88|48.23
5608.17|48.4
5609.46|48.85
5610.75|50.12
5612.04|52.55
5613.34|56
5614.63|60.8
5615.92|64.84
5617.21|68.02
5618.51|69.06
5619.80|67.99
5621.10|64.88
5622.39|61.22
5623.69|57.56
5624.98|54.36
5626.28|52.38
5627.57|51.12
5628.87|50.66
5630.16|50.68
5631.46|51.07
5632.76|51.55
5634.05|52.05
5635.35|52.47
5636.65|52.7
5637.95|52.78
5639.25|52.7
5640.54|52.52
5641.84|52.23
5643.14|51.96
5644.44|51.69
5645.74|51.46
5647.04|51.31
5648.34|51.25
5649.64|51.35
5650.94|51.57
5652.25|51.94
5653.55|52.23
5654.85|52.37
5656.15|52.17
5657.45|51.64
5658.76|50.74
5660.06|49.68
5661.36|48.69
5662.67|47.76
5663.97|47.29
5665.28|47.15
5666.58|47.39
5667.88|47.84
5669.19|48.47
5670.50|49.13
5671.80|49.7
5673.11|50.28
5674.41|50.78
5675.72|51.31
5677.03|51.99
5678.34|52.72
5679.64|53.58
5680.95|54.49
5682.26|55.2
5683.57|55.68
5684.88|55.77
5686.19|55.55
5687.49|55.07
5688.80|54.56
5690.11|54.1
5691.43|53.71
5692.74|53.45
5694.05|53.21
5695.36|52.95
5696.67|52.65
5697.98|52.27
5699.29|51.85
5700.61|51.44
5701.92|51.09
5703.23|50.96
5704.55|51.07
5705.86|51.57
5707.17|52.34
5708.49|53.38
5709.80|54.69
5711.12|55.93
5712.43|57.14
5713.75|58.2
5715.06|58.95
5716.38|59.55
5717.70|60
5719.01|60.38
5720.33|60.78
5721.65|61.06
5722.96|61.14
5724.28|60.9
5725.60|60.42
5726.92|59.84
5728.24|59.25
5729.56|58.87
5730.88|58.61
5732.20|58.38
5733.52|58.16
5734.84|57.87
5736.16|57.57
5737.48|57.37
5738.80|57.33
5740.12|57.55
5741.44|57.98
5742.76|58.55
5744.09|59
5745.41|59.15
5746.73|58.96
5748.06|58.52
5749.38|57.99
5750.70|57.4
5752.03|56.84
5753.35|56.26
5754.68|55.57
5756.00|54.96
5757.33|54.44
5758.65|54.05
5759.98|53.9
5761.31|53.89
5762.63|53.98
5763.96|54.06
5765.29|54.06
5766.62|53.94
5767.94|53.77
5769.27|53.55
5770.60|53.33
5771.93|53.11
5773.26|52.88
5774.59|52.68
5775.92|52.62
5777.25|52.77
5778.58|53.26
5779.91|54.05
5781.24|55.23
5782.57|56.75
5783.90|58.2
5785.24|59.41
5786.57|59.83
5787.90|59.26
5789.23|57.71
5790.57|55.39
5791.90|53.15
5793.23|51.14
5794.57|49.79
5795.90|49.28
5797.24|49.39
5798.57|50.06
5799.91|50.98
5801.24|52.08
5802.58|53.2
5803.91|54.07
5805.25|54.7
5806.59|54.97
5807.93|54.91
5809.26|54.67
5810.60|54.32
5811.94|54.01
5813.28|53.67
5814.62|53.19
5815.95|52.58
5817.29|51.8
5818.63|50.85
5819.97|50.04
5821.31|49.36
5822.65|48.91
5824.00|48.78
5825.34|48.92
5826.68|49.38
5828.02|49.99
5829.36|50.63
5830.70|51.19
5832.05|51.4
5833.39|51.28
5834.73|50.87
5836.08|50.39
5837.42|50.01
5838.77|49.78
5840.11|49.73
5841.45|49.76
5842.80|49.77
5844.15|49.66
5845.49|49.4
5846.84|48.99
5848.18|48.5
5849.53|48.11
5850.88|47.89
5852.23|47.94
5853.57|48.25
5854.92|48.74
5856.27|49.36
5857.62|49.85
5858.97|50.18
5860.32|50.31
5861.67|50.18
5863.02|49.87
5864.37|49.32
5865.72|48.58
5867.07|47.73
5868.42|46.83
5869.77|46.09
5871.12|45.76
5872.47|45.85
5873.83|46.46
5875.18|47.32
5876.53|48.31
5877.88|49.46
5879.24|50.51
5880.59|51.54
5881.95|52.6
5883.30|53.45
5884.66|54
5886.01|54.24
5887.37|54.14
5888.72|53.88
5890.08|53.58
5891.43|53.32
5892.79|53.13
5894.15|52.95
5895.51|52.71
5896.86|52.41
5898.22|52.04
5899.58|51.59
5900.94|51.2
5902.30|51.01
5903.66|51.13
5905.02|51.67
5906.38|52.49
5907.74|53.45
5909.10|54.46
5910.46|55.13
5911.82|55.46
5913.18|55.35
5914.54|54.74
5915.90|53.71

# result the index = -0.064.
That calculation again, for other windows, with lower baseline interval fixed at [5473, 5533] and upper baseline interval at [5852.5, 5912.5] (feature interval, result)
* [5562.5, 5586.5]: 0.07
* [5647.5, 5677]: 0.04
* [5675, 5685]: -0.04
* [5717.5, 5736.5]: -0.16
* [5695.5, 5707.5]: 0.00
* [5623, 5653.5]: 0.00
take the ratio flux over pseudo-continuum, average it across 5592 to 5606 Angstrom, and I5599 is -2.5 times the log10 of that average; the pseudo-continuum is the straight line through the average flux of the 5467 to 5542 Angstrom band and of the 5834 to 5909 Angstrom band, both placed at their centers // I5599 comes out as 0.07 mag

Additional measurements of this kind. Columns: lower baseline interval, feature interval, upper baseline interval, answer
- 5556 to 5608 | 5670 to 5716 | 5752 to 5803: -0.020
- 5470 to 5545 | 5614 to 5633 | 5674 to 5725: -0.085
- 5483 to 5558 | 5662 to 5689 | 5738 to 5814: 0.063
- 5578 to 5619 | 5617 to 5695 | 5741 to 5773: 0.016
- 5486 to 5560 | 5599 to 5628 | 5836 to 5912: -0.038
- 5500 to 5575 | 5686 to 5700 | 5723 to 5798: 0.031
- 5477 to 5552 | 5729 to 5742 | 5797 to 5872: -0.132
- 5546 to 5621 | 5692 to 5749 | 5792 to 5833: -0.091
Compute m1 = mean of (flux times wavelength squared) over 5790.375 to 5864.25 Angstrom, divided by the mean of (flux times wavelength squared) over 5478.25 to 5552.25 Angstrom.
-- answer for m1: 1.1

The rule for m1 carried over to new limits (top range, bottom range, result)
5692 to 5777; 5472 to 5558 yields 1.12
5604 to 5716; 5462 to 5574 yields 1.06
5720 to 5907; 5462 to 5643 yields 1.10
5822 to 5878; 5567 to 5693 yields 1.02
